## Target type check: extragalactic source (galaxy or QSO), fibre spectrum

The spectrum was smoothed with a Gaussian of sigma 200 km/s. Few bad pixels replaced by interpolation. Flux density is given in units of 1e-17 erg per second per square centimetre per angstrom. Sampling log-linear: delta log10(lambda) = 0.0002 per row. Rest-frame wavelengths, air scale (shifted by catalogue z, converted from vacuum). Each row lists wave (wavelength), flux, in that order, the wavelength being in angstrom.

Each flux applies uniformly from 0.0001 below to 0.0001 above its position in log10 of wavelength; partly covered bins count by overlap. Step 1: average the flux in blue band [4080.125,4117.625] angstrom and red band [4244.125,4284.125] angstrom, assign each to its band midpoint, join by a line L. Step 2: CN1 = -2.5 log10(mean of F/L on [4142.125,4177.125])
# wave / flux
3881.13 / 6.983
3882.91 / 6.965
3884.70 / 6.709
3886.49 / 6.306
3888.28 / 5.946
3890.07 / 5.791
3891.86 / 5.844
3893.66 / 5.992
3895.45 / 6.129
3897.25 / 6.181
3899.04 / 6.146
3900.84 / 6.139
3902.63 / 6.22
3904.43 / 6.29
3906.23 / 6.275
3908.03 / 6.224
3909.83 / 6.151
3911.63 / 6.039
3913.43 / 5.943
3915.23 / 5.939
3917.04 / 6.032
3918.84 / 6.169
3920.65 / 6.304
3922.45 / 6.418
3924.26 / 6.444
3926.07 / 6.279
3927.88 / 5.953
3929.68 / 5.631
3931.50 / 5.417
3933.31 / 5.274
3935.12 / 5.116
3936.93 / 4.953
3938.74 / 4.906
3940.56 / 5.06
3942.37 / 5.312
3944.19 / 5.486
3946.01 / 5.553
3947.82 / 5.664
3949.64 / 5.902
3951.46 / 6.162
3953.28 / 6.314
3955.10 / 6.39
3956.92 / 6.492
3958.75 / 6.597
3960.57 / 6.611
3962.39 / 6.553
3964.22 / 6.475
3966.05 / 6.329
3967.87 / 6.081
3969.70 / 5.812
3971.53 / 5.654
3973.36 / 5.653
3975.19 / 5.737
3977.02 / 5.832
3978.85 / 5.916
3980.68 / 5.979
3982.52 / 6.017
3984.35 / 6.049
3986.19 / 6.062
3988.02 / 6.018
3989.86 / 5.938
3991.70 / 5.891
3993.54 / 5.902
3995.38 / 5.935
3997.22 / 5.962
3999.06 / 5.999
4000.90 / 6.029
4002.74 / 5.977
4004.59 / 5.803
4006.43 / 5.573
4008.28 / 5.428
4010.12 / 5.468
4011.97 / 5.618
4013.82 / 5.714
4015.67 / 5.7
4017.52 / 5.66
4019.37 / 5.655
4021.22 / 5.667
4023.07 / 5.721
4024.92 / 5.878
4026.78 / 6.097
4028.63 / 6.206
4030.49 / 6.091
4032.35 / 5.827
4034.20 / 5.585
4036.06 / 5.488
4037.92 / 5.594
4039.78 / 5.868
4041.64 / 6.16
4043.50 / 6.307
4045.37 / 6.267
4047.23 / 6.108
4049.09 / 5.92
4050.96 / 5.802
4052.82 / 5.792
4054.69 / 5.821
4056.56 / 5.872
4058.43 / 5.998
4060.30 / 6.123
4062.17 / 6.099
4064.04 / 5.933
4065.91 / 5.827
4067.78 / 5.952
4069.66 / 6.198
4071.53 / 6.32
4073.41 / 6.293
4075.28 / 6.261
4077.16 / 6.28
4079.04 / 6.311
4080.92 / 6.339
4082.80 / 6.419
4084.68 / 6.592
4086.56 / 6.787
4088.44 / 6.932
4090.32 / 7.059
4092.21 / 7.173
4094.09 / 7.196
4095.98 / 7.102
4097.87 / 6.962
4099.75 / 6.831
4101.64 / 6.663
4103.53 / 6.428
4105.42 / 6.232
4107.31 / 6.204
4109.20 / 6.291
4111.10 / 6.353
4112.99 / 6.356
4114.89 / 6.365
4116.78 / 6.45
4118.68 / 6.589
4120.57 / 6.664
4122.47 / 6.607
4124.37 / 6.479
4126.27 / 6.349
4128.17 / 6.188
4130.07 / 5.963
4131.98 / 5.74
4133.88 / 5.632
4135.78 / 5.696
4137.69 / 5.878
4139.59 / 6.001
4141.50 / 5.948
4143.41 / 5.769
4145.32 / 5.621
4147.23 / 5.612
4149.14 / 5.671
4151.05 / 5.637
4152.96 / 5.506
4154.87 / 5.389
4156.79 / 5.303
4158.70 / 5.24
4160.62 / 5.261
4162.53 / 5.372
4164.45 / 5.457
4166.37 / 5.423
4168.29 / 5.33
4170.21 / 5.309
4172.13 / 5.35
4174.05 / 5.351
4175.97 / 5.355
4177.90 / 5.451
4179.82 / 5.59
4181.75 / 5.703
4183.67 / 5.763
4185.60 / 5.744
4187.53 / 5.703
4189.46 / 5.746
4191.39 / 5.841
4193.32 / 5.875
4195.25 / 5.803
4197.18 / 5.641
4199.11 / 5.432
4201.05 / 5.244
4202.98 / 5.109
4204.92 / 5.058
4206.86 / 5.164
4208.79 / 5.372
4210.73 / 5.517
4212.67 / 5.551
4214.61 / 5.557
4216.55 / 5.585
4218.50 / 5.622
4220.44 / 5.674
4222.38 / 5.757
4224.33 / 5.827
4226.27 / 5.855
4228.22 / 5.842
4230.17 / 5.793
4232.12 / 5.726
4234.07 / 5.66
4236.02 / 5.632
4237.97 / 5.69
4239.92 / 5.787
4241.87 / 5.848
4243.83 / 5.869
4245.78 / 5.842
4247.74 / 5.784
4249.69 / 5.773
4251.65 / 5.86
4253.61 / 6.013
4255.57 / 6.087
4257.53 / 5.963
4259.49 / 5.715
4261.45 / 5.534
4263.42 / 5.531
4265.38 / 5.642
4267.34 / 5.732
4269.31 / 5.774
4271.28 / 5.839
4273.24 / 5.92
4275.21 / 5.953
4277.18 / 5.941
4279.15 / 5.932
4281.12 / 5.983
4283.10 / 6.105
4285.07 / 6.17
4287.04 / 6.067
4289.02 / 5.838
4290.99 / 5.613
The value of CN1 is 0.17 mag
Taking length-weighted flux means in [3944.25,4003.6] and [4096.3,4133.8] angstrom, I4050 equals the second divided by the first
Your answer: 1.1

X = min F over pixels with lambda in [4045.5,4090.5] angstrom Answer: 5.792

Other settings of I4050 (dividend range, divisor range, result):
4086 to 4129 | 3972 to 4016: 1.13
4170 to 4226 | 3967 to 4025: 0.95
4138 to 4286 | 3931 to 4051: 0.97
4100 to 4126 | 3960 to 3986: 1.07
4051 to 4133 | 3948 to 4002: 1.05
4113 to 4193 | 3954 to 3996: 0.95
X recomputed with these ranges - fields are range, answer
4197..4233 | 5.058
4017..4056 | 5.488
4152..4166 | 5.24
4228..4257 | 5.632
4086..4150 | 5.612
